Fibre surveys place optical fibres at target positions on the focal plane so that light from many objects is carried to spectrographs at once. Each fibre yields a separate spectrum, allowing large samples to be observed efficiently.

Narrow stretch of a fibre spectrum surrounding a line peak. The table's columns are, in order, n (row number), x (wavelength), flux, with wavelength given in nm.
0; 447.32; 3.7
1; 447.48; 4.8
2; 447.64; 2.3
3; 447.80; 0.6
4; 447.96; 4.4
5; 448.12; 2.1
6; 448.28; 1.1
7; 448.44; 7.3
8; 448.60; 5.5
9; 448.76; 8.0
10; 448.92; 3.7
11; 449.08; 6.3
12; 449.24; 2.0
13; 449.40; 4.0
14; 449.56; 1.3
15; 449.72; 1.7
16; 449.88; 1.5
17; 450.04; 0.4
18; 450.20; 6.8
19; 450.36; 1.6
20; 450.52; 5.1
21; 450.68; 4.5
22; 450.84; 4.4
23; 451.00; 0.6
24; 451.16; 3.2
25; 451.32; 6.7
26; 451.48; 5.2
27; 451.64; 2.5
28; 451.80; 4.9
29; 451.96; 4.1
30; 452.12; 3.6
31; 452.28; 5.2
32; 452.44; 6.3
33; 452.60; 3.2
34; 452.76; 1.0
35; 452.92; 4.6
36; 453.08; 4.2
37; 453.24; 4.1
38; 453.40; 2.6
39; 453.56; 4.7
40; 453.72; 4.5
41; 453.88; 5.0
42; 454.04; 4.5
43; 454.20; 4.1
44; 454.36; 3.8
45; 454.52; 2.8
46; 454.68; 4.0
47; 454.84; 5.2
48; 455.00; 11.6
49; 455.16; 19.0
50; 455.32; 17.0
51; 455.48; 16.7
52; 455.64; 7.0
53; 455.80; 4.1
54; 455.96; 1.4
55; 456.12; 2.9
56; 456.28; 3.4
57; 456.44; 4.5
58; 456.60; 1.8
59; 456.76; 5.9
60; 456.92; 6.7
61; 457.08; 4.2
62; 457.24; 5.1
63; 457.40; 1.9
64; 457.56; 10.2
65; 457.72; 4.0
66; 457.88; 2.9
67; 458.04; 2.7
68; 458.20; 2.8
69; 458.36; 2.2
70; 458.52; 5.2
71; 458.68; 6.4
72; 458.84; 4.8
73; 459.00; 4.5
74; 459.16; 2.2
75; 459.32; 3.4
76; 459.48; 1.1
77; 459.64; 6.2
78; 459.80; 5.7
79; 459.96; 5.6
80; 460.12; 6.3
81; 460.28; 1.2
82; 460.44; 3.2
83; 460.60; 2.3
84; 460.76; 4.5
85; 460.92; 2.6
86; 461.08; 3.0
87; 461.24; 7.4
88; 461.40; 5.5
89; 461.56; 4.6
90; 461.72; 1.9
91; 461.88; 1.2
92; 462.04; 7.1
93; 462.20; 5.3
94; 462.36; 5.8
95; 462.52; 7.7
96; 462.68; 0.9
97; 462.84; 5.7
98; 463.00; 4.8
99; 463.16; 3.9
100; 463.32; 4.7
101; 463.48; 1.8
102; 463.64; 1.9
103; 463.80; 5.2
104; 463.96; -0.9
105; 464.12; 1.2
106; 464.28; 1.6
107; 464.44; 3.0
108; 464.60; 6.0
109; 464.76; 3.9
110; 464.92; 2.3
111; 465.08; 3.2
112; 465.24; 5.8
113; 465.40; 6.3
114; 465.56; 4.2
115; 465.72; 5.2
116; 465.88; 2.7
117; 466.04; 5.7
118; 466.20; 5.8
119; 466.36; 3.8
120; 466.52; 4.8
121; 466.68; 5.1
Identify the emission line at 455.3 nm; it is [O II] 3727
